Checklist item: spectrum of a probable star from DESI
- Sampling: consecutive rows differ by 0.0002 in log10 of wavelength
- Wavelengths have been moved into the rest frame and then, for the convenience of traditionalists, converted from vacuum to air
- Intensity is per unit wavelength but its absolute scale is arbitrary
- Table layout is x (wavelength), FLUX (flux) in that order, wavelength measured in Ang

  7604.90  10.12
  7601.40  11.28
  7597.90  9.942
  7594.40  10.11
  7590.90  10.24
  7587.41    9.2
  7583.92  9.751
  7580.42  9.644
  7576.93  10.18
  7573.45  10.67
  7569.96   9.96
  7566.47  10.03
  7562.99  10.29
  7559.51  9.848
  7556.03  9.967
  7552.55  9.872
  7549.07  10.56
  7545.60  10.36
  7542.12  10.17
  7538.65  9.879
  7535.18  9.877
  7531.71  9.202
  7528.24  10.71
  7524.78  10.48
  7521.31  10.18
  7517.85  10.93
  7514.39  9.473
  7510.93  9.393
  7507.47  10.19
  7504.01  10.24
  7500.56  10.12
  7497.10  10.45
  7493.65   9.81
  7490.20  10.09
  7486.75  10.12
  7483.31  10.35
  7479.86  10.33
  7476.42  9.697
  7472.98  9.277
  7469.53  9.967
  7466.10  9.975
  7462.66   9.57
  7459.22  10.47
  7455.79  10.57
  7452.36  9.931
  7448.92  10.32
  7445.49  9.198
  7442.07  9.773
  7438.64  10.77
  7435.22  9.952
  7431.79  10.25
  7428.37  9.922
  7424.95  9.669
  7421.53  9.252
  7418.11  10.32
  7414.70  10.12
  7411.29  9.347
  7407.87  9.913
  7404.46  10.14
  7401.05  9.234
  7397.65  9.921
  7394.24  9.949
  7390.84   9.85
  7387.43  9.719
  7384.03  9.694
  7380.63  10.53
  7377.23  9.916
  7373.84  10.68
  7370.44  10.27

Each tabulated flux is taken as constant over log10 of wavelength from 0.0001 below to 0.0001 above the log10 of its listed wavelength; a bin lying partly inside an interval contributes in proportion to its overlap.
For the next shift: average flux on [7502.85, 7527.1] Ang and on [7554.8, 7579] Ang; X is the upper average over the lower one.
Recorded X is 1.0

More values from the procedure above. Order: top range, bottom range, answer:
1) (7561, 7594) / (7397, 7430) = 1.02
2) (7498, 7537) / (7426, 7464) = 1.00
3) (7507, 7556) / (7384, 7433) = 1.03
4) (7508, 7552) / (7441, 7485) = 1.01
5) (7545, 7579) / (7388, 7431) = 1.04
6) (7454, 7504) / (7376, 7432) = 1.02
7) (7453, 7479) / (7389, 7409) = 1.01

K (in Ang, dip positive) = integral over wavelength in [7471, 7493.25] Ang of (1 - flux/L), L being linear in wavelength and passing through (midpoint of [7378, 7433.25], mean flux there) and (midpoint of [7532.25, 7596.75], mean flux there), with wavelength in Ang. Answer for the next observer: -0.1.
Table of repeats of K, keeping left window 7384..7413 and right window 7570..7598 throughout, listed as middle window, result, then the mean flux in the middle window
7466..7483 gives -0.06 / 9.88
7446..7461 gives -0.63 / 10.2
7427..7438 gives -0.36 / 10.1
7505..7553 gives -0.94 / 10.1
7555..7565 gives -0.10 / 10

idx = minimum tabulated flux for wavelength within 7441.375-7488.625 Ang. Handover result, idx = 9.198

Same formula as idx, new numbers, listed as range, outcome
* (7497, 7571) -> 9.202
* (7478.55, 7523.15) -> 9.393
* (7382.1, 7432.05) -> 9.234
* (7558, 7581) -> 9.644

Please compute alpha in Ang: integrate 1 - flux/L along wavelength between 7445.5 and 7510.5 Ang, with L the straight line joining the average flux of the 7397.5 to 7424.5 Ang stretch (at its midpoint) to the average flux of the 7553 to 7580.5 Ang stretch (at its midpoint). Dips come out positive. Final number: -0.90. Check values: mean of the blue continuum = 9.77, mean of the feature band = 10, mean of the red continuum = 10.1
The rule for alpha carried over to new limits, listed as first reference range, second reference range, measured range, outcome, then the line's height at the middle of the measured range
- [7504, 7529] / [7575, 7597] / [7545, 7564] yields -0.2 Ang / 10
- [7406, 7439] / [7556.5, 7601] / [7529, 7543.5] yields 0.2 Ang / 10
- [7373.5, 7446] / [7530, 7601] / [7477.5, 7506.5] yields -0.6 Ang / 9.97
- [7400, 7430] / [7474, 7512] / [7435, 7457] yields -0.4 Ang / 9.89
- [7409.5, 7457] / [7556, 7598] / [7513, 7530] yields -0.7 Ang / 9.97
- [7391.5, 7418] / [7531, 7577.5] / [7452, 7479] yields 0.0 Ang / 9.94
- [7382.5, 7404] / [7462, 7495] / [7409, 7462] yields -0.8 Ang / 9.84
